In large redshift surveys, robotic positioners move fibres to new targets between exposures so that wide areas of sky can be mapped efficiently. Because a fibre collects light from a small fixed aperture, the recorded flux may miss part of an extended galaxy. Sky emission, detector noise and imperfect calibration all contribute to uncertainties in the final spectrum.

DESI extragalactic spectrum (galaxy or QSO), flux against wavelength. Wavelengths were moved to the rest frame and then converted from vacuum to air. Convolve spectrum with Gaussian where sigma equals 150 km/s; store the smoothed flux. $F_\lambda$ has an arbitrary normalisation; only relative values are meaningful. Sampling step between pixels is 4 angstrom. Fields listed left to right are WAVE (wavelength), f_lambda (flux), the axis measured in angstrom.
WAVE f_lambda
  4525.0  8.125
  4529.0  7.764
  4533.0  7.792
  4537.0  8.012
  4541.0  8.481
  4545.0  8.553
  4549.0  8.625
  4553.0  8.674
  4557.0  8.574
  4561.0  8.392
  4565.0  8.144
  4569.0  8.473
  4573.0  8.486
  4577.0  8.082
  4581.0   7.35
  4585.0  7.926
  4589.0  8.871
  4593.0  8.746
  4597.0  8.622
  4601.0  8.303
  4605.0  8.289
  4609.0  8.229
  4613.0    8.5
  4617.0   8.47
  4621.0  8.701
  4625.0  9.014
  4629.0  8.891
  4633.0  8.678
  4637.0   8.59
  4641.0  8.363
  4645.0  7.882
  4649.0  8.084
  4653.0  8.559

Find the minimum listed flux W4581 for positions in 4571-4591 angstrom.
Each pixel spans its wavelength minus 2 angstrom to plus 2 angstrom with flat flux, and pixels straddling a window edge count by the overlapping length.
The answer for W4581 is 7.35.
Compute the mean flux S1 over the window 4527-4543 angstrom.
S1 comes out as 8.01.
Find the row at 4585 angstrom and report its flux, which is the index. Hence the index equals 7.926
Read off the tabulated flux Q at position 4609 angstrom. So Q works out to 8.229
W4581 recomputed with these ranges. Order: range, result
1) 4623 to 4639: 8.59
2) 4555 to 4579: 8.082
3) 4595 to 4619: 8.229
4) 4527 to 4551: 7.764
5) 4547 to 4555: 8.625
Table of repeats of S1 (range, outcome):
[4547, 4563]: 8.57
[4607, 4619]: 8.4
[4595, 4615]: 8.39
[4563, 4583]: 8.11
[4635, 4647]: 8.28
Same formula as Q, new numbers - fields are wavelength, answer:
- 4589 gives 8.871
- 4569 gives 8.473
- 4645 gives 7.882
